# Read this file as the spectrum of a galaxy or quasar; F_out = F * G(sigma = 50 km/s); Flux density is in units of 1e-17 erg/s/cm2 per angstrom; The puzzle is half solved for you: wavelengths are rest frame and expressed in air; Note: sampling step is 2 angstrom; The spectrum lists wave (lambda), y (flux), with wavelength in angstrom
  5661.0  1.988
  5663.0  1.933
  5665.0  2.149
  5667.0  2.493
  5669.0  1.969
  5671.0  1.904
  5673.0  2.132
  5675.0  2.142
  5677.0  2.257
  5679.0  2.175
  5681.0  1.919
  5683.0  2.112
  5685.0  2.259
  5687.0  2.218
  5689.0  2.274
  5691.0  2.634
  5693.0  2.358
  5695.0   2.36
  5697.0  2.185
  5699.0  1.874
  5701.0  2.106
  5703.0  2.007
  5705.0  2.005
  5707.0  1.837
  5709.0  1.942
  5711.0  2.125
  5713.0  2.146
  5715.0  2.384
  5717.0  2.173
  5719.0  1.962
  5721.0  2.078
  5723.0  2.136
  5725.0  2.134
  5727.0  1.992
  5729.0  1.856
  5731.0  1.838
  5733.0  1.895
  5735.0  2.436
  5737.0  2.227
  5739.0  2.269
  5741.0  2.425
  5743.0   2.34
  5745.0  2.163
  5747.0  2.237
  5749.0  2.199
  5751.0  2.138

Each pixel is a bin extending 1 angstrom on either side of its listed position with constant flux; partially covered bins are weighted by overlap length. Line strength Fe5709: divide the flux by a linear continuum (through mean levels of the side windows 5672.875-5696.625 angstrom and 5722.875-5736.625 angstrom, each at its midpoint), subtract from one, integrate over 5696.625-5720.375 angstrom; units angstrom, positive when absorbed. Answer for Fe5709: 0.8 angstrom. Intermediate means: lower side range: 2.24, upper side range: 2.04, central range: 2.06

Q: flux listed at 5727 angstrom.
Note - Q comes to 1.992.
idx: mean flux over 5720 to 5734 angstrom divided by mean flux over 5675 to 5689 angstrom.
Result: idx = 0.9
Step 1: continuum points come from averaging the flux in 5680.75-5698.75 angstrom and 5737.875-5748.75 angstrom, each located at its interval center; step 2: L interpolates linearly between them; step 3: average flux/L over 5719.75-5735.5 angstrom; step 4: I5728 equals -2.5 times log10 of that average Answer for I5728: 0.12 mag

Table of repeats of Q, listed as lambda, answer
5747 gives 2.237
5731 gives 1.838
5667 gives 2.493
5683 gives 2.112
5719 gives 1.962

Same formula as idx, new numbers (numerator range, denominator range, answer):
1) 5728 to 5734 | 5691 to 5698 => 0.79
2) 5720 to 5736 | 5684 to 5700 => 0.90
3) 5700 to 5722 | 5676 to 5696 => 0.92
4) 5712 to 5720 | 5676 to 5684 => 1.02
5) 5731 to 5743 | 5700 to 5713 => 1.10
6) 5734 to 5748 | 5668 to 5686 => 1.10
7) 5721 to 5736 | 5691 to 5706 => 0.95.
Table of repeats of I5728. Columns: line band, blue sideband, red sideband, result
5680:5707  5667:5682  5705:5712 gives -0.07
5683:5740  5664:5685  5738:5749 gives 0.04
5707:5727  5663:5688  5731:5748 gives 0.05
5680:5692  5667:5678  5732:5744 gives -0.04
